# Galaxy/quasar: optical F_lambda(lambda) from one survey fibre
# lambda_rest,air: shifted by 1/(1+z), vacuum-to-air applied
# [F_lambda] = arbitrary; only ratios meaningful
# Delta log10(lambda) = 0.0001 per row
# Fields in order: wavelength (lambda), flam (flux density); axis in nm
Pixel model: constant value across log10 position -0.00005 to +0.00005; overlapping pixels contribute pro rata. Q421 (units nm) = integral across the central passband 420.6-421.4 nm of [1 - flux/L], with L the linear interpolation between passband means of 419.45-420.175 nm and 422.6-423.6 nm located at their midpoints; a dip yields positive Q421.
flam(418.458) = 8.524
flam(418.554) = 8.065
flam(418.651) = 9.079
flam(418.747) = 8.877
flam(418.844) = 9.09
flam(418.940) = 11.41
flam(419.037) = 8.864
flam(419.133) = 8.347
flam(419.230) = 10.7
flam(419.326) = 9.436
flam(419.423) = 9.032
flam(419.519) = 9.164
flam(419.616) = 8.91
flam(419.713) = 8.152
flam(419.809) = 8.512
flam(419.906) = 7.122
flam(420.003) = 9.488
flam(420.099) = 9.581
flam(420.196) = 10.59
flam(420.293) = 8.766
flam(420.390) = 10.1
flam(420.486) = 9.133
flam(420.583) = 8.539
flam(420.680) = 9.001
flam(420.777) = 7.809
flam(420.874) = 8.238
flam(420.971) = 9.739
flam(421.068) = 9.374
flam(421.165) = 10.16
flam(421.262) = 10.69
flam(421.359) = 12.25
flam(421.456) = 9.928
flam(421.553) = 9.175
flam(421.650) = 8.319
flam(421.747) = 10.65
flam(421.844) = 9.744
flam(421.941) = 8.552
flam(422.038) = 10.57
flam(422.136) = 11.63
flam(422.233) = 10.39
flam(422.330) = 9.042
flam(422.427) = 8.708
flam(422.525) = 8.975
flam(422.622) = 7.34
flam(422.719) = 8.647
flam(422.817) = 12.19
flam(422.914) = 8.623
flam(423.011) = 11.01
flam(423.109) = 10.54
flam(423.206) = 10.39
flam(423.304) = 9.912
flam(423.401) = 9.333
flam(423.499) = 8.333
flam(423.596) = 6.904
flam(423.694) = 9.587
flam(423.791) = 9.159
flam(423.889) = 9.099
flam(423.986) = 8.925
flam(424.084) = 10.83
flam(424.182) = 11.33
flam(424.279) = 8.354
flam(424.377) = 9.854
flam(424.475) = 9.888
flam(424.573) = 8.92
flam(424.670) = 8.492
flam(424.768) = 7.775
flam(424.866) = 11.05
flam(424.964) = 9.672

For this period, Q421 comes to -0.05 nm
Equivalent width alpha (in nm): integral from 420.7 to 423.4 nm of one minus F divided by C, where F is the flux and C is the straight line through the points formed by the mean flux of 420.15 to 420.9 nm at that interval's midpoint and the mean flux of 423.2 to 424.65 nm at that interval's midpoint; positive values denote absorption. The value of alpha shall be -0.16 nm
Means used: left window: 9.04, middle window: 9.71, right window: 9.34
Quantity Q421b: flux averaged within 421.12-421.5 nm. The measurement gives 10.8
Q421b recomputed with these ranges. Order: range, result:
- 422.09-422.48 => 9.92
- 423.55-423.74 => 8.23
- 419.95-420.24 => 9.84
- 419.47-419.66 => 9.05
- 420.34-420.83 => 8.91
